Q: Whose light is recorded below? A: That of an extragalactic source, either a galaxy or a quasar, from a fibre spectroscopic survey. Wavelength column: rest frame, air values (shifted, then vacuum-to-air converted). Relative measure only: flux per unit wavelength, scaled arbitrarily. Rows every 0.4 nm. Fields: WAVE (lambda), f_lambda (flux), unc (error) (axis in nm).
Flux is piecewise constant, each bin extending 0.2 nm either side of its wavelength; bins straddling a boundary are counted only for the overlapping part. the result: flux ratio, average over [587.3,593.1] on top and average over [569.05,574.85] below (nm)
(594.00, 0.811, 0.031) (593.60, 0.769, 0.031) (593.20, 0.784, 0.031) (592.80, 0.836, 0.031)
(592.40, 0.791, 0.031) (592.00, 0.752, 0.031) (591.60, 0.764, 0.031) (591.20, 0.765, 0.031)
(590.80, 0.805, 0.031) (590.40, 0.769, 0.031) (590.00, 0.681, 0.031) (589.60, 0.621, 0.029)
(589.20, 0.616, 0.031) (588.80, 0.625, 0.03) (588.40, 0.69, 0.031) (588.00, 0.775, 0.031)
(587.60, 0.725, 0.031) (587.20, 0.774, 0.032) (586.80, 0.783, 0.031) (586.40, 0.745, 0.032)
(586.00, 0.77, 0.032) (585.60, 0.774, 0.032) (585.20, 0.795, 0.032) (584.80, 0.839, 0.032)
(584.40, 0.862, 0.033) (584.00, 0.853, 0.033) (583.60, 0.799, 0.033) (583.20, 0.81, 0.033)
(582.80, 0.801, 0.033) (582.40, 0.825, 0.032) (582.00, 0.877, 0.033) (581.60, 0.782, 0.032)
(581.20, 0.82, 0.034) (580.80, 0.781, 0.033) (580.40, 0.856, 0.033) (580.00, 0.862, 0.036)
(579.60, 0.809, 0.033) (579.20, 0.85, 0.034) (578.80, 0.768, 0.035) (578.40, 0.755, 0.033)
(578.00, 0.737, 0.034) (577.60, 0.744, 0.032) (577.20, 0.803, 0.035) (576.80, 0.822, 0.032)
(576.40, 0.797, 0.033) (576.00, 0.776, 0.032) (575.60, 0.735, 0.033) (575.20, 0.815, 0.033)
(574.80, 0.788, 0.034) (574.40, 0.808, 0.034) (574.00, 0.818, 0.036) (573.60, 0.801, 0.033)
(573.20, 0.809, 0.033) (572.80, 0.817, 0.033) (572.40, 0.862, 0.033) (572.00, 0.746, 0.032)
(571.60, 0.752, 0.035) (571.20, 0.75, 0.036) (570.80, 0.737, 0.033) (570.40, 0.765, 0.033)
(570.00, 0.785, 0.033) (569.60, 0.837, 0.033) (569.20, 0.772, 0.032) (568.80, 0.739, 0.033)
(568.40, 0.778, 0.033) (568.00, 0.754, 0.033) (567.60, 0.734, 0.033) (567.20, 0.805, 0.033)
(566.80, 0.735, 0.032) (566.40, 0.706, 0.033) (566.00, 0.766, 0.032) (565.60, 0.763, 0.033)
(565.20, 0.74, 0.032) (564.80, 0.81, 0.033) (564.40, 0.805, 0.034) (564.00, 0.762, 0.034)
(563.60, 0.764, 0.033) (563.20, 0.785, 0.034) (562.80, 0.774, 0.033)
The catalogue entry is 0.9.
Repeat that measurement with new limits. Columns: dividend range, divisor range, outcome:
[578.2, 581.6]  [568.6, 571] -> 1.05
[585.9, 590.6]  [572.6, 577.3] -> 0.89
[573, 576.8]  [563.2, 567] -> 1.04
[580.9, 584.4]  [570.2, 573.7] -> 1.05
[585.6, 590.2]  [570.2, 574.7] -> 0.90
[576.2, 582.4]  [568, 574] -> 1.03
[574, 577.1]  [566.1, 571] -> 1.04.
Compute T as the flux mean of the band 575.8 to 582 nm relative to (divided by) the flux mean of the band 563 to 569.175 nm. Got 1.05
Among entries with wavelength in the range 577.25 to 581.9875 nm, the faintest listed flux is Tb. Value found 0.737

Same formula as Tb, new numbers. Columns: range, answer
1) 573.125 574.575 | 0.801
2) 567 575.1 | 0.734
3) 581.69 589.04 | 0.625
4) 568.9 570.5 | 0.765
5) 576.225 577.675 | 0.744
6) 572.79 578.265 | 0.735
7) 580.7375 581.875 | 0.781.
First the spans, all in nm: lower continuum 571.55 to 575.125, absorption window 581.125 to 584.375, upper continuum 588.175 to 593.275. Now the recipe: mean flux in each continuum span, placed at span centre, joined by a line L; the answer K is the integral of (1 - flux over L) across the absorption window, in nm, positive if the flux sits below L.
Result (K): -0.26 nm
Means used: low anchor 0.803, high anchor 0.73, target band 0.823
